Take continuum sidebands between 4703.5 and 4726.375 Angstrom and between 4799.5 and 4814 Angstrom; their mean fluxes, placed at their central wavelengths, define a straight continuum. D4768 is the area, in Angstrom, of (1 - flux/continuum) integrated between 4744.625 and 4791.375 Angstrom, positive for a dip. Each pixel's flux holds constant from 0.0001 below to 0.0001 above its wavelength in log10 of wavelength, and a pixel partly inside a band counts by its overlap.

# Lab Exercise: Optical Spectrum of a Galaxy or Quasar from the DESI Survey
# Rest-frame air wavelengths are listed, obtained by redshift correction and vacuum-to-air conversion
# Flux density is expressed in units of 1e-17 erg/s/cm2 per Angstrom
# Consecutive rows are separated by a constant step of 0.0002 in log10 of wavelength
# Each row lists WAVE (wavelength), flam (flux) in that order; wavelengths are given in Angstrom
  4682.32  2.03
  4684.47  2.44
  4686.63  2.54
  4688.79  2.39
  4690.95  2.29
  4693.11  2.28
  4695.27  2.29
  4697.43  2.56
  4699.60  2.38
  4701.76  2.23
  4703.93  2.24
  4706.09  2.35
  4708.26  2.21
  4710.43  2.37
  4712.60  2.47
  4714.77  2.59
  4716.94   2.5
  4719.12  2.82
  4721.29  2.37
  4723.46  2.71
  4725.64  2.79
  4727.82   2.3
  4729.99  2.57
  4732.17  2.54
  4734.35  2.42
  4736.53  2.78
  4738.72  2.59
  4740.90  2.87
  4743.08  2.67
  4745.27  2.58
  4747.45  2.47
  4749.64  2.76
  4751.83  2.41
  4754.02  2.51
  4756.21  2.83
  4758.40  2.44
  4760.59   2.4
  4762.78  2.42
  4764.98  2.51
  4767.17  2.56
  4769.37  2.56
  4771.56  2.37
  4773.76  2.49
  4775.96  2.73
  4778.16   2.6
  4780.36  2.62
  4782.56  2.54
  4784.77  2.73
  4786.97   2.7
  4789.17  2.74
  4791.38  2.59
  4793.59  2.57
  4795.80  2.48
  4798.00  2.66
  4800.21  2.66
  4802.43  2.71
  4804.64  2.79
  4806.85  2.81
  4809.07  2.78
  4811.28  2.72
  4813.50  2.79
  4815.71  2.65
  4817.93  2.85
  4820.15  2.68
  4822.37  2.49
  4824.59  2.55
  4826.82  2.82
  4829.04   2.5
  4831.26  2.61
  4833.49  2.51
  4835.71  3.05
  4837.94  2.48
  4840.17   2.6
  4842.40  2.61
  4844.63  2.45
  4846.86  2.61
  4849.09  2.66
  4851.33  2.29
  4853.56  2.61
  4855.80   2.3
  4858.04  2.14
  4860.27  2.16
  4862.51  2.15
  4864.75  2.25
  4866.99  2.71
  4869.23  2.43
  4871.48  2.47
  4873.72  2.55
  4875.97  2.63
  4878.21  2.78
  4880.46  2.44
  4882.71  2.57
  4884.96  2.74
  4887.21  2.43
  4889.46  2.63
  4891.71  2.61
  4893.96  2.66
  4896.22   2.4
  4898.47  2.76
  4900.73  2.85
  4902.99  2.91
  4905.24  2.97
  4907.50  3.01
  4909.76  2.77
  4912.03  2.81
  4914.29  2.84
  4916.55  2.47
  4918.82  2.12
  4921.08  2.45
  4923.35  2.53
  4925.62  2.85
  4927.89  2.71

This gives 1.3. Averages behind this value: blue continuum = 2.5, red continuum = 2.75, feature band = 2.57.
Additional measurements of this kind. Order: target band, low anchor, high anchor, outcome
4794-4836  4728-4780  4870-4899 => -1.7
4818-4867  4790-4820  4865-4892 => 2.2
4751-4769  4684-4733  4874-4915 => 0.0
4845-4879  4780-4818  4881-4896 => 2.2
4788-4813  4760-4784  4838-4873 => -1.9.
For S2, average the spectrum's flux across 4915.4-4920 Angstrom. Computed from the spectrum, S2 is 2.3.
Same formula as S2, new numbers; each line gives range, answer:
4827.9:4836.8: 2.67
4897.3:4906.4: 2.87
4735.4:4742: 2.74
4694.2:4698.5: 2.43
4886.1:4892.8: 2.56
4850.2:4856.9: 2.4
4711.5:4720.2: 2.59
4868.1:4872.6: 2.45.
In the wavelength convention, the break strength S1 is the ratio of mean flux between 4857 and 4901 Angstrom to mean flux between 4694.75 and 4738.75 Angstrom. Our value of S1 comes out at 1.01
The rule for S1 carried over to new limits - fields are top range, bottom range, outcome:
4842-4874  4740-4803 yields 0.93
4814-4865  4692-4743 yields 1.02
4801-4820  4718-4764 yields 1.07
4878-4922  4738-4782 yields 1.04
